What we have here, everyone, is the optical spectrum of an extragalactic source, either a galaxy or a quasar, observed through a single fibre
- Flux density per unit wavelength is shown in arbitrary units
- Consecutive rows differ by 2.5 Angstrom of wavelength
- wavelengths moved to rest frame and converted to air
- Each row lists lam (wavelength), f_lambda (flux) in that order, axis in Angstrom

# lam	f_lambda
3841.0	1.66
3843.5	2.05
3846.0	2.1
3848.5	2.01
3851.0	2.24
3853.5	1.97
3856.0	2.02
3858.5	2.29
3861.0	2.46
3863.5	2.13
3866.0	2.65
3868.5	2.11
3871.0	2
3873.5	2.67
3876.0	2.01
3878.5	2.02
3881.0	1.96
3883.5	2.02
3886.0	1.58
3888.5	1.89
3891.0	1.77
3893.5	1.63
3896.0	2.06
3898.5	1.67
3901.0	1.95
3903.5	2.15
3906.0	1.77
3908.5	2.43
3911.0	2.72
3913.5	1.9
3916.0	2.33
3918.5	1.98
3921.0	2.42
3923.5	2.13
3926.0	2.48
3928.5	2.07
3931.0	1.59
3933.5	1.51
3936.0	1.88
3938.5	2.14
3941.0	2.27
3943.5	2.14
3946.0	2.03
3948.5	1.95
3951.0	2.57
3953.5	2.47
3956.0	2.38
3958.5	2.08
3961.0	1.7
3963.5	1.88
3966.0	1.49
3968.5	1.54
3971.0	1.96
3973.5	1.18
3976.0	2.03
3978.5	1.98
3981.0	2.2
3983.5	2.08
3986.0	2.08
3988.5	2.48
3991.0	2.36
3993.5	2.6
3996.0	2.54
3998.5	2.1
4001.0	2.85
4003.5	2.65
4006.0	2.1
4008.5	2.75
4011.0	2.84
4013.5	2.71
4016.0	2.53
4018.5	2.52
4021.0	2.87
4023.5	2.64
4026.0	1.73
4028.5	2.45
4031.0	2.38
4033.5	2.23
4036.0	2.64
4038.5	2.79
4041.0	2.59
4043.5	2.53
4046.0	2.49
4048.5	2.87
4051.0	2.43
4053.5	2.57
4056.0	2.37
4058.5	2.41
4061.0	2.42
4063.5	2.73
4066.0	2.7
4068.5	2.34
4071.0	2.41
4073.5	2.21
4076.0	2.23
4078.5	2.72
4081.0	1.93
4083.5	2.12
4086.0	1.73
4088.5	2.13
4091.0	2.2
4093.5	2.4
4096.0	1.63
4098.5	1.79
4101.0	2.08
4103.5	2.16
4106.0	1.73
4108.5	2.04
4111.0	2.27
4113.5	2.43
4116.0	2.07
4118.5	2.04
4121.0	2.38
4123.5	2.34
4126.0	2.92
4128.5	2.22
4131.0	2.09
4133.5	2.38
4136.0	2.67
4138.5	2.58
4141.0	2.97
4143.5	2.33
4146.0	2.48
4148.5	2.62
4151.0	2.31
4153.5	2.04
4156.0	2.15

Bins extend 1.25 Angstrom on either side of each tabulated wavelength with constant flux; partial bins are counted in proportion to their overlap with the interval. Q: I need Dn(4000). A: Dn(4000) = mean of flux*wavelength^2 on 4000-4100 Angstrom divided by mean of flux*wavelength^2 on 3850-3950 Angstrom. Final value 1.3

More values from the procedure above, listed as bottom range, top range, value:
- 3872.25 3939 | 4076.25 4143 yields 1.22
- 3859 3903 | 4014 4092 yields 1.29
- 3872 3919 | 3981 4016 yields 1.28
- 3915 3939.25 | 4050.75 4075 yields 1.28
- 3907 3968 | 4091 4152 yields 1.20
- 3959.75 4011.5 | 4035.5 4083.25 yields 1.20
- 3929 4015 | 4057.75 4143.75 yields 1.13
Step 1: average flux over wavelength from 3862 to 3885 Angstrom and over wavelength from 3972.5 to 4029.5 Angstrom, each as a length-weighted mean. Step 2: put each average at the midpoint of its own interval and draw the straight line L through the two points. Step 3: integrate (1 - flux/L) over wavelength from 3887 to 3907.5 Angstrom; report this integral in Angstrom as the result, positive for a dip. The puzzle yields 3.2 Angstrom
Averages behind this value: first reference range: 2.17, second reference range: 2.36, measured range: 1.86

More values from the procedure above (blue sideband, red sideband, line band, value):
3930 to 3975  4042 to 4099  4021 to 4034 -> -1.0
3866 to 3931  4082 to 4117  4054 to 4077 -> -4.2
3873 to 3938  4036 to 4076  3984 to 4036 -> -2.3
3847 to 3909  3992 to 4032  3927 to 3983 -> 8.6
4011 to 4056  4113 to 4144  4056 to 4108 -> 5.7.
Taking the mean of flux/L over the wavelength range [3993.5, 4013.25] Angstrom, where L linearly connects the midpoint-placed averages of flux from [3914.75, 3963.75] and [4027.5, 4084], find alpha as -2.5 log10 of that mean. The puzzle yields -0.11 mag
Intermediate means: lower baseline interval 2.1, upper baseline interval 2.46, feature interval 2.56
